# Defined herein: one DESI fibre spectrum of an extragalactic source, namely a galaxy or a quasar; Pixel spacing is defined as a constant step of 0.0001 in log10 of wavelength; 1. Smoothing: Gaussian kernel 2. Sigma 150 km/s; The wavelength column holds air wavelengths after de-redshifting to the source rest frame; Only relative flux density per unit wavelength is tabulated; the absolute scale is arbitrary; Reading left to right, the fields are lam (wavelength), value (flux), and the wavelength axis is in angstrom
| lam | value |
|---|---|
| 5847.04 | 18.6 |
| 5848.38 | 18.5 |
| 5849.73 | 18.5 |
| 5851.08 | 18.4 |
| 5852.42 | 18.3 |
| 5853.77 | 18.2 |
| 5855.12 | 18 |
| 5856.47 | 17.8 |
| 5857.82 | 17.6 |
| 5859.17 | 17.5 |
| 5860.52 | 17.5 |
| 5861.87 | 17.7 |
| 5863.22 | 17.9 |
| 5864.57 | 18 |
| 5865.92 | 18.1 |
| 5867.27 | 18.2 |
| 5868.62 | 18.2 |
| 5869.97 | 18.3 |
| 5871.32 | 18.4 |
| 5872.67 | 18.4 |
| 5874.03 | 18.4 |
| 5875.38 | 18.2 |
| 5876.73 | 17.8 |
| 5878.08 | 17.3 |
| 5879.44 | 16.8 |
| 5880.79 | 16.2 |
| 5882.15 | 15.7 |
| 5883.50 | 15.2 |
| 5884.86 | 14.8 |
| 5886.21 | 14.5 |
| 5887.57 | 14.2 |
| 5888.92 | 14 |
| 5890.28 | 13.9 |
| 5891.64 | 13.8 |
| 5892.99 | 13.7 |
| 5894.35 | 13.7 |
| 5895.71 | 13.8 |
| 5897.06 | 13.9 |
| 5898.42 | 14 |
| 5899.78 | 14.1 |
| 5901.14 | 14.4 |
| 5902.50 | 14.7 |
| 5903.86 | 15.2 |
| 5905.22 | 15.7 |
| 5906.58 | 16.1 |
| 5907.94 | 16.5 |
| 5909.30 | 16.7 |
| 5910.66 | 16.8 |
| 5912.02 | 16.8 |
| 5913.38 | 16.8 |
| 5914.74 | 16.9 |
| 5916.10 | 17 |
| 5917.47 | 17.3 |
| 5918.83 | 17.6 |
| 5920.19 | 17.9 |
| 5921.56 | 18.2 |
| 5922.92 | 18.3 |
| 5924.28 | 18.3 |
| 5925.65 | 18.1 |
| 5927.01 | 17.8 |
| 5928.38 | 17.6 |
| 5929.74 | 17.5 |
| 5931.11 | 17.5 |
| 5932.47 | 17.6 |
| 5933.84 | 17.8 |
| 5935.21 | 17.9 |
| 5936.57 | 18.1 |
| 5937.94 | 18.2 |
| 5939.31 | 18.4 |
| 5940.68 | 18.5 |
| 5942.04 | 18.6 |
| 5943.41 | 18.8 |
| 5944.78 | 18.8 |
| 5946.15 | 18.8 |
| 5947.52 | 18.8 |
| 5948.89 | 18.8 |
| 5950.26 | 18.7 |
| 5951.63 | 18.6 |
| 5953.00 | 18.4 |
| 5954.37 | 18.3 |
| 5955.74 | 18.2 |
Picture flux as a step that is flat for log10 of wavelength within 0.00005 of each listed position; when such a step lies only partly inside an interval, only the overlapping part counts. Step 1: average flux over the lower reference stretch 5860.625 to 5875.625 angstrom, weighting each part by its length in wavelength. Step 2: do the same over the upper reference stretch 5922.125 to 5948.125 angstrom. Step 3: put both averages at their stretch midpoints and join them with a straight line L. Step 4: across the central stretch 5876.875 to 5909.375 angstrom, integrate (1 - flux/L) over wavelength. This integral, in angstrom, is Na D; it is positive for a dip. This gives 5.7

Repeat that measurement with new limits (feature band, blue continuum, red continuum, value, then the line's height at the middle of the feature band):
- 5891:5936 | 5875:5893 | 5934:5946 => 1.77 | 17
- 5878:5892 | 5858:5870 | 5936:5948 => 2.33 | 18.1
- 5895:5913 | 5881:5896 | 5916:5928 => 0.78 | 16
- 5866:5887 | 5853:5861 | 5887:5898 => -1.95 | 15.6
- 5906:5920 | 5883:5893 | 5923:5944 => -0.46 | 16.4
